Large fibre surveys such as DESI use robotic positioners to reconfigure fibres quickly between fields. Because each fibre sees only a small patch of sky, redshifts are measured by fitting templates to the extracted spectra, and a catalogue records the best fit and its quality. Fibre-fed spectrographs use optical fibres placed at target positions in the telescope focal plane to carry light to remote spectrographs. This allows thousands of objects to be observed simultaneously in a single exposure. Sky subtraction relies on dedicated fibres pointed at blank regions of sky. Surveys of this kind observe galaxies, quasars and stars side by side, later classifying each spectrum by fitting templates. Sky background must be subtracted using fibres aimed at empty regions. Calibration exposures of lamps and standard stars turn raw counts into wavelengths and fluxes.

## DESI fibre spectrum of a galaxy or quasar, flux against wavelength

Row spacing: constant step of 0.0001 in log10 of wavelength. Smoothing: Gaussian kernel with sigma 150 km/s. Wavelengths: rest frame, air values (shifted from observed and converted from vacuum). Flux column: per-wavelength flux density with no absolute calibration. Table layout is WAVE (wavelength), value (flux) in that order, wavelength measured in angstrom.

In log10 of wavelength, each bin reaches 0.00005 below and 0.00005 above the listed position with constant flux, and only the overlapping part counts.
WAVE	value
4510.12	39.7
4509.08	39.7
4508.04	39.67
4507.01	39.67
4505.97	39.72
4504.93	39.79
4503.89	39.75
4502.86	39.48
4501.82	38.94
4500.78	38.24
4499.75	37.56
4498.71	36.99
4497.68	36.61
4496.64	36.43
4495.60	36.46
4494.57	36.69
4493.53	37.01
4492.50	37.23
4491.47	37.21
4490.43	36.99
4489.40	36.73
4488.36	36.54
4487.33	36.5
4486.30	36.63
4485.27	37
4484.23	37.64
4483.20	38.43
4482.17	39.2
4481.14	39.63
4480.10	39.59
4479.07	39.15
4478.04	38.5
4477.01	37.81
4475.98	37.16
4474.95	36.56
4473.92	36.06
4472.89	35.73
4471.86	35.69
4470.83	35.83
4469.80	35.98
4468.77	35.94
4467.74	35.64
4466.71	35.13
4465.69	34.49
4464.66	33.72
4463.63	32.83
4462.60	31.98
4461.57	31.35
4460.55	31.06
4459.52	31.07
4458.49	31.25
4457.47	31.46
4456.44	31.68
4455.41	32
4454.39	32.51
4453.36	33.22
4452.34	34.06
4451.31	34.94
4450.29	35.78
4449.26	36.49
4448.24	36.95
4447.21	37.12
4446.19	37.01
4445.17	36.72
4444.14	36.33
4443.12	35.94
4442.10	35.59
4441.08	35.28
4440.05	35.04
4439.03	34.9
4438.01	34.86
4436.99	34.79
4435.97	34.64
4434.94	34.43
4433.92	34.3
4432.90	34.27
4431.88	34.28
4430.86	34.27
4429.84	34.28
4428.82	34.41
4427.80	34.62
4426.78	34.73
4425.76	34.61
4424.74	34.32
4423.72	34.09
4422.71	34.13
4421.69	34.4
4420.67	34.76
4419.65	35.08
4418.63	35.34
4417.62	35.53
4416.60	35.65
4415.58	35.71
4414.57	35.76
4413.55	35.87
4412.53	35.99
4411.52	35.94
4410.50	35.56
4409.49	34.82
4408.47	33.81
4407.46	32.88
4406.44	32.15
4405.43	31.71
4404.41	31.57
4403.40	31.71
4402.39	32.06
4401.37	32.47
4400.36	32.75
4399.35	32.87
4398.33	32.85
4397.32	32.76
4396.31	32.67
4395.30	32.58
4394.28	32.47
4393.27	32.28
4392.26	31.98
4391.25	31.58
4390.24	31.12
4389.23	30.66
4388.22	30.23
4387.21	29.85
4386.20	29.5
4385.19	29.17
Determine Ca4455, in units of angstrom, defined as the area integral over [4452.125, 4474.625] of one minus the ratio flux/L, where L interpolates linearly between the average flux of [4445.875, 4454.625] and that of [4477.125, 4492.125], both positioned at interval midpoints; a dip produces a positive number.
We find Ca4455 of 1.7 angstrom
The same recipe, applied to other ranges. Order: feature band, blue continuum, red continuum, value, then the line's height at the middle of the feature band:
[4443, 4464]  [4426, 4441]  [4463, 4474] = 0.6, 34.9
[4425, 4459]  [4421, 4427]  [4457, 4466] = -1.4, 33.3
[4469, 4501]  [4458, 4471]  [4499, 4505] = -0.7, 36.4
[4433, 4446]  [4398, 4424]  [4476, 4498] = 0.0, 35.4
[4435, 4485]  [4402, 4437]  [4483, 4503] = 0.9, 35.9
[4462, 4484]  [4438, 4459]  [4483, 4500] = -0.3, 36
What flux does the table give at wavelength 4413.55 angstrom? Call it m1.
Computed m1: 35.87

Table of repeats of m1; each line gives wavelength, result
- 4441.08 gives 35.28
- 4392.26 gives 31.98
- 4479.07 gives 39.15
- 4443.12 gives 35.94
